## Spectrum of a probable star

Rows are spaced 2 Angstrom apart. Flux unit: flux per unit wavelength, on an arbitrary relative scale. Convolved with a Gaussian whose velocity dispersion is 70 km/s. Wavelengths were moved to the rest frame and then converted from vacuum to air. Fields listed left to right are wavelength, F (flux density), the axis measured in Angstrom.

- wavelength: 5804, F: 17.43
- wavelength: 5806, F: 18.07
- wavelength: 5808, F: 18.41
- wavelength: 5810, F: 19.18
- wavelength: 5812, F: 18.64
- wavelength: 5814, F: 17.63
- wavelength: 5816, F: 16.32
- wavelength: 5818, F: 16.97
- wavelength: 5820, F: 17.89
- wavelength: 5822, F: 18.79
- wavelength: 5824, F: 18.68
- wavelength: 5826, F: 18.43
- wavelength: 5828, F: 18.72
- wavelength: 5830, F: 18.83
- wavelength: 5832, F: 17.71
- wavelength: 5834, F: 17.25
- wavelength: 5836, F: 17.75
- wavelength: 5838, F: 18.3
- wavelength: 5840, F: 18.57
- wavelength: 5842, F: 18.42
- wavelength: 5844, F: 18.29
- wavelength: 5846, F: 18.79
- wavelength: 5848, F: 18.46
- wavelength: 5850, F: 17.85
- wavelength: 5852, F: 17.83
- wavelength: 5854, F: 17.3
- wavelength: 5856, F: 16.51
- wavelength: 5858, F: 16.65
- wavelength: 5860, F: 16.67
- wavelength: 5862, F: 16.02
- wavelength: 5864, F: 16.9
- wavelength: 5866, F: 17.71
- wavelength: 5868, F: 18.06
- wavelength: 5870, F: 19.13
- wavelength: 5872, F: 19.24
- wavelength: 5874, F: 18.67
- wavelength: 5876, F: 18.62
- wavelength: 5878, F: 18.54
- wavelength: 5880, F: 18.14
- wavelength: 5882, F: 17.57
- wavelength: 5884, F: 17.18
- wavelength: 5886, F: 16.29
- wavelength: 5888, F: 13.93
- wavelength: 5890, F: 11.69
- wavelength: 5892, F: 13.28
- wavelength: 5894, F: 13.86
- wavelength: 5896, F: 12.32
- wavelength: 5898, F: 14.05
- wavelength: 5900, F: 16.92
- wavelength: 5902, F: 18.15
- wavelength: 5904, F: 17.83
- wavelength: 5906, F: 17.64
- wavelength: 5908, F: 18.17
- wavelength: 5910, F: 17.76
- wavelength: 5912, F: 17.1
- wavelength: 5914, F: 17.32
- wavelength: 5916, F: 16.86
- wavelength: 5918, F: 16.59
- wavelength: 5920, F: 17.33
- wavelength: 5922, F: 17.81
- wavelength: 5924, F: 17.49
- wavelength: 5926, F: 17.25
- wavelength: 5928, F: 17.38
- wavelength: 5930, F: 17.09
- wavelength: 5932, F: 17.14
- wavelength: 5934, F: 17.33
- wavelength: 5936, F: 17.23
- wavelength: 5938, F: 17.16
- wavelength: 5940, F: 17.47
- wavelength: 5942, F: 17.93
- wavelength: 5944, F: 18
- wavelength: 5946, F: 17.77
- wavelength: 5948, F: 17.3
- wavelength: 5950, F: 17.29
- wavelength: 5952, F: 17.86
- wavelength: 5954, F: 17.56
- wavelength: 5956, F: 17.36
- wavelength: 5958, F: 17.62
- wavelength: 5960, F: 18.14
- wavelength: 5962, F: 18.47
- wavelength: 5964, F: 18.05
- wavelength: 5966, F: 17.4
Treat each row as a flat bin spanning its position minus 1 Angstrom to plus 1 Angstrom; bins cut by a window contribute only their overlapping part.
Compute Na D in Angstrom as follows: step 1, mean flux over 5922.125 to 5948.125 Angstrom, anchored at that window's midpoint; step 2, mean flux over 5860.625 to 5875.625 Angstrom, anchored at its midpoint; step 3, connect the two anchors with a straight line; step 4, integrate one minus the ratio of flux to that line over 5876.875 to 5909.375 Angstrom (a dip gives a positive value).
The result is 3.22 Angstrom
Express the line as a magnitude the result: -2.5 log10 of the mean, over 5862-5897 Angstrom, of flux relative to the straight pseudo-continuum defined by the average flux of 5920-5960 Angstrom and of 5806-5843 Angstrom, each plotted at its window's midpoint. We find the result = 0.083 mag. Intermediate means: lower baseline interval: 18.1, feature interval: 16.5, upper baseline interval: 17.5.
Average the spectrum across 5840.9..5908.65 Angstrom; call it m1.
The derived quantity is 17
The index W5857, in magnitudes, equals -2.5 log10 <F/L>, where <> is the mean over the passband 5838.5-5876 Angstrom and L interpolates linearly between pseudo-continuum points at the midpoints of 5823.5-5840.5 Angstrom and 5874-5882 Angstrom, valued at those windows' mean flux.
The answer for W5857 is 0.03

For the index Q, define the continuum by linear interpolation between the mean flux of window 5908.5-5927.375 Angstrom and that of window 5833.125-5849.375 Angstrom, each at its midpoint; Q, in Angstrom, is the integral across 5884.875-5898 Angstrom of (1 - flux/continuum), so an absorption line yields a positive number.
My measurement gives 2.97 Angstrom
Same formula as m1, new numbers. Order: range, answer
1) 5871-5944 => 16.9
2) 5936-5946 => 17.6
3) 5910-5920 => 17.1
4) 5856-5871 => 17.3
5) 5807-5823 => 18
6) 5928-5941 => 17.2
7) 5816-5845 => 18.1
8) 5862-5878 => 18.2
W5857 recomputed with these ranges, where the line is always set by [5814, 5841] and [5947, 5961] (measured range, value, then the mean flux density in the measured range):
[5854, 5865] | 0.08 mag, 16.6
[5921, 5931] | 0.02 mag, 17.4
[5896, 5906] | 0.09 mag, 16.4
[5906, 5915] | 0.01 mag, 17.6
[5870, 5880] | -0.05 mag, 18.7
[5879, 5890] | 0.11 mag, 16.2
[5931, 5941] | 0.02 mag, 17.3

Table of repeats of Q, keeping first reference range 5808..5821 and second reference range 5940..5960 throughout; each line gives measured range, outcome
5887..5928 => 3.49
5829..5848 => -0.46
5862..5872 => -0.07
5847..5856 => 0.03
